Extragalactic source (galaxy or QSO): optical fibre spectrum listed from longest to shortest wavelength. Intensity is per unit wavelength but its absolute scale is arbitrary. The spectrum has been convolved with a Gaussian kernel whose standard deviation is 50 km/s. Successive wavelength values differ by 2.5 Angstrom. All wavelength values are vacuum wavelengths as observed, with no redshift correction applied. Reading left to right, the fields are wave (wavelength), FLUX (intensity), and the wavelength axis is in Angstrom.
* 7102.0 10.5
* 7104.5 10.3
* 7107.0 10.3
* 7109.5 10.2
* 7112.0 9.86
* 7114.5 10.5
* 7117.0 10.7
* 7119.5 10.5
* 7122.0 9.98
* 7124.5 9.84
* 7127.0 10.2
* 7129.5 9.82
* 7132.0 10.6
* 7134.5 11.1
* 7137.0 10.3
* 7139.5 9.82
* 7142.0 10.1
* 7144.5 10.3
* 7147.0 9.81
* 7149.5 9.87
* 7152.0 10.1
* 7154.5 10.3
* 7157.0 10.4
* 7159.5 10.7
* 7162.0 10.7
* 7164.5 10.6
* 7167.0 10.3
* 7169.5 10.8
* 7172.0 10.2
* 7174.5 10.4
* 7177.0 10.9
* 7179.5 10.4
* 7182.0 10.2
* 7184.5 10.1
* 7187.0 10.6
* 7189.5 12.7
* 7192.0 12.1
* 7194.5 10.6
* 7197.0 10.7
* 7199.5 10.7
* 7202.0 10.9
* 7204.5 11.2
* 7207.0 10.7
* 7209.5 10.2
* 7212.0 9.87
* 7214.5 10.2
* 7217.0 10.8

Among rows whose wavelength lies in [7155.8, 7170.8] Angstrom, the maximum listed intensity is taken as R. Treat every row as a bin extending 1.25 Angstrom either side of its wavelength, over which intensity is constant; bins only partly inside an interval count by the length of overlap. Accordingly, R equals 10.8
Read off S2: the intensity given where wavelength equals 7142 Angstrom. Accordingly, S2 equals 10.1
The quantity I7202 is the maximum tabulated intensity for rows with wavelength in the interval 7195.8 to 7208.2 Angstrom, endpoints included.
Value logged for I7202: 11.2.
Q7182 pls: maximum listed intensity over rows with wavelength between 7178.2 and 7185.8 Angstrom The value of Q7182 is 10.4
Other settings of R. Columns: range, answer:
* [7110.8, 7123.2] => 10.7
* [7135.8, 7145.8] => 10.3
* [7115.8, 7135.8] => 11.1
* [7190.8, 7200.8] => 12.1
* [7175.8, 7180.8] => 10.9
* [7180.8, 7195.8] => 12.7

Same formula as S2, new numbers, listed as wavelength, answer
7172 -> 10.2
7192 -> 12.1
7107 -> 10.3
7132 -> 10.6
